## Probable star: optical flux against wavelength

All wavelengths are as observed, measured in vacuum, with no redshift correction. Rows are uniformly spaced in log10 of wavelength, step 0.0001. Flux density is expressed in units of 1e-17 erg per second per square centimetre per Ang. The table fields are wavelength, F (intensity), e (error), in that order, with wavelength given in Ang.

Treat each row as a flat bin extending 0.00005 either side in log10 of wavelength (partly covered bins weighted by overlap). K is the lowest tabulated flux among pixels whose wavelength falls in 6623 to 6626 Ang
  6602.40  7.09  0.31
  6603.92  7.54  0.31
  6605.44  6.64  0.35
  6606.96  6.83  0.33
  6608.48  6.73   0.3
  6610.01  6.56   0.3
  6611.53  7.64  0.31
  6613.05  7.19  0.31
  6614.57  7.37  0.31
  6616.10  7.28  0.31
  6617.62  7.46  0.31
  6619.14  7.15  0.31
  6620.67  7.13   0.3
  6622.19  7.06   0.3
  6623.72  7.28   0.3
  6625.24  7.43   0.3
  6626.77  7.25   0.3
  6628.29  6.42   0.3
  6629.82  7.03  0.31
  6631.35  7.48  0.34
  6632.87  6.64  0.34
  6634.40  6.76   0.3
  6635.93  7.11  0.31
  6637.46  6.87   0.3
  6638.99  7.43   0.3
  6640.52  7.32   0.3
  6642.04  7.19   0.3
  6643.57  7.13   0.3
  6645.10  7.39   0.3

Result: 7.28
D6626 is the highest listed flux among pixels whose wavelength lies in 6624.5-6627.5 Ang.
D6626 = 7.43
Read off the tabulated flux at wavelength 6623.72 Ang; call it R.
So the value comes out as 7.28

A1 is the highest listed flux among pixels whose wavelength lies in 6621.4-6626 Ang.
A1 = 7.43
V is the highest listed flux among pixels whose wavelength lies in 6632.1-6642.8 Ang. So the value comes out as 7.43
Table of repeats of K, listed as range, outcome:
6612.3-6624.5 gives 7.06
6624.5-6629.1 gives 6.42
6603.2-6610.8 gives 6.56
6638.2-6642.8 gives 7.19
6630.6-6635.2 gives 6.64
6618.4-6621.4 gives 7.13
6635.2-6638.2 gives 6.87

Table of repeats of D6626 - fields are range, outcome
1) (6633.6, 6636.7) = 7.11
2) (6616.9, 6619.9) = 7.46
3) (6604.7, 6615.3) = 7.64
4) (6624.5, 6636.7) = 7.48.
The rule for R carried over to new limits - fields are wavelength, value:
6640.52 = 7.32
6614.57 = 7.37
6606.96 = 6.83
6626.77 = 7.25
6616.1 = 7.28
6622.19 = 7.06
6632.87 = 6.64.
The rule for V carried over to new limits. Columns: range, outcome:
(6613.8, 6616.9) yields 7.37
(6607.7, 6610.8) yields 6.73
